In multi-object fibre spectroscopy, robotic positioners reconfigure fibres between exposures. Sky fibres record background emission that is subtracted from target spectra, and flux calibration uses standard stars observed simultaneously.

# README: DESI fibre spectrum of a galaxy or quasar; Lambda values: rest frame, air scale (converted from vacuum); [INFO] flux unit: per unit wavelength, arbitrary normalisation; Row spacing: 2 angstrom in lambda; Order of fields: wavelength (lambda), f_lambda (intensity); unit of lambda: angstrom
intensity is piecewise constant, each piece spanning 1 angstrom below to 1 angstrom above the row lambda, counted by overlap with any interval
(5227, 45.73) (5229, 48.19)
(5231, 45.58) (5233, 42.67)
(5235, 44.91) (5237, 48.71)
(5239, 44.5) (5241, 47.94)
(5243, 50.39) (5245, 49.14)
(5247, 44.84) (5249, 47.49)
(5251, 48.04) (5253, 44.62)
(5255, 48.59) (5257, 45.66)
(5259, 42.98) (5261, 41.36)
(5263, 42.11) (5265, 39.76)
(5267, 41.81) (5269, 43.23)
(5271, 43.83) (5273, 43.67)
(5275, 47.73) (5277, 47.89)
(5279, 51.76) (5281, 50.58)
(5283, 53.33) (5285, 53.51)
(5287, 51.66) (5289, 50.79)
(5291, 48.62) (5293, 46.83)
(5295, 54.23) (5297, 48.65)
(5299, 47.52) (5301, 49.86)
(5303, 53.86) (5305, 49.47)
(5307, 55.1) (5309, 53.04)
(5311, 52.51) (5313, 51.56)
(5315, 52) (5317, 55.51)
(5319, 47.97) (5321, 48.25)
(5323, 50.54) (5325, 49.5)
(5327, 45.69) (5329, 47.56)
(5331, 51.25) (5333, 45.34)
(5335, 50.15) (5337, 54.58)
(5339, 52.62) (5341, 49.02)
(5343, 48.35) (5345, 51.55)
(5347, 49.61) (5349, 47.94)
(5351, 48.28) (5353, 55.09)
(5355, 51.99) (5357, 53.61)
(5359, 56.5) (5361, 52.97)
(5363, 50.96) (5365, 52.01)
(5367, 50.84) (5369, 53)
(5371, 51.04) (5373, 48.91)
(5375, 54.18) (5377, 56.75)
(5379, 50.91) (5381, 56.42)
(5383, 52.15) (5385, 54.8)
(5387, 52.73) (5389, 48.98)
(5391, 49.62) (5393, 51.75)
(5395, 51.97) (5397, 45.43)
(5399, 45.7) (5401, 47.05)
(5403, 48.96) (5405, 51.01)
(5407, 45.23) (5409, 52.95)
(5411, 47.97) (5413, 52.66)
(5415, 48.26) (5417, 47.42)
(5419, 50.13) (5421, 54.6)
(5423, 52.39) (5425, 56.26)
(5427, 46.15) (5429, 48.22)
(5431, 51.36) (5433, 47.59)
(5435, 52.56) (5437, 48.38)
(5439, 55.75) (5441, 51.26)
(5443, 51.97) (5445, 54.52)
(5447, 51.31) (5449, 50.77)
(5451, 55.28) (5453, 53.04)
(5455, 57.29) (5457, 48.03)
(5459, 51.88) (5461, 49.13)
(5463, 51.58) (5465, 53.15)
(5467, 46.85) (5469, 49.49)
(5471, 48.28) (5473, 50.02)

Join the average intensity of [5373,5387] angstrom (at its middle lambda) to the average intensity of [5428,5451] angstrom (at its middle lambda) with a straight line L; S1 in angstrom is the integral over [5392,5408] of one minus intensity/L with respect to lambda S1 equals 1.4 angstrom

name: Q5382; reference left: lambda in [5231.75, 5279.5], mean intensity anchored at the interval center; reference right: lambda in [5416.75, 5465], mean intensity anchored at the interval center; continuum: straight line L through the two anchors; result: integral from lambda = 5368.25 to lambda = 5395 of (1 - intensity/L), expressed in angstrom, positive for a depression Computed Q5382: -1.5 angstrom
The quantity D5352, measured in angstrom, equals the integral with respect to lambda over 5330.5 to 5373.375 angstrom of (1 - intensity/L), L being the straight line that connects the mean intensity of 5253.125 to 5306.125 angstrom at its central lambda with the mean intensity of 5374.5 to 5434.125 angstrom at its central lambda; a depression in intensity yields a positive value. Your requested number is -1.58 angstrom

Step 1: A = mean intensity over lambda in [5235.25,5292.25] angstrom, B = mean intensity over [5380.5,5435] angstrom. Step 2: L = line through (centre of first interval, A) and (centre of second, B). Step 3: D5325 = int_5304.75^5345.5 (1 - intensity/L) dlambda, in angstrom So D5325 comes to -1.9 angstrom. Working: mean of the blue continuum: 46.9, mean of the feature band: 50.6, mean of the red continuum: 50.3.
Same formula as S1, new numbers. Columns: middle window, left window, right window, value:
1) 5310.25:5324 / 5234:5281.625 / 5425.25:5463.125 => -1.0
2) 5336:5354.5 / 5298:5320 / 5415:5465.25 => 0.3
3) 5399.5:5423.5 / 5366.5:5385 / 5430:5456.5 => 1.3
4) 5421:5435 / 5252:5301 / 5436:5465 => 0.2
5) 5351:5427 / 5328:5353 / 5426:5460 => -1.0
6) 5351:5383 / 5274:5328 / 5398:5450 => -1.5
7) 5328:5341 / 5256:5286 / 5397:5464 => -0.6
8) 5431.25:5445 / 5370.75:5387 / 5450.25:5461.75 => 0.3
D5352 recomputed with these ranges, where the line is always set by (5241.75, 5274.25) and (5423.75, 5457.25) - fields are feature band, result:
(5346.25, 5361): -1.0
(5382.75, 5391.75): -0.3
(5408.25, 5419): 0.2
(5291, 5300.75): -0.6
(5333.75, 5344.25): -0.6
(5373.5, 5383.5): -0.9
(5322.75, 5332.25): -0.2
